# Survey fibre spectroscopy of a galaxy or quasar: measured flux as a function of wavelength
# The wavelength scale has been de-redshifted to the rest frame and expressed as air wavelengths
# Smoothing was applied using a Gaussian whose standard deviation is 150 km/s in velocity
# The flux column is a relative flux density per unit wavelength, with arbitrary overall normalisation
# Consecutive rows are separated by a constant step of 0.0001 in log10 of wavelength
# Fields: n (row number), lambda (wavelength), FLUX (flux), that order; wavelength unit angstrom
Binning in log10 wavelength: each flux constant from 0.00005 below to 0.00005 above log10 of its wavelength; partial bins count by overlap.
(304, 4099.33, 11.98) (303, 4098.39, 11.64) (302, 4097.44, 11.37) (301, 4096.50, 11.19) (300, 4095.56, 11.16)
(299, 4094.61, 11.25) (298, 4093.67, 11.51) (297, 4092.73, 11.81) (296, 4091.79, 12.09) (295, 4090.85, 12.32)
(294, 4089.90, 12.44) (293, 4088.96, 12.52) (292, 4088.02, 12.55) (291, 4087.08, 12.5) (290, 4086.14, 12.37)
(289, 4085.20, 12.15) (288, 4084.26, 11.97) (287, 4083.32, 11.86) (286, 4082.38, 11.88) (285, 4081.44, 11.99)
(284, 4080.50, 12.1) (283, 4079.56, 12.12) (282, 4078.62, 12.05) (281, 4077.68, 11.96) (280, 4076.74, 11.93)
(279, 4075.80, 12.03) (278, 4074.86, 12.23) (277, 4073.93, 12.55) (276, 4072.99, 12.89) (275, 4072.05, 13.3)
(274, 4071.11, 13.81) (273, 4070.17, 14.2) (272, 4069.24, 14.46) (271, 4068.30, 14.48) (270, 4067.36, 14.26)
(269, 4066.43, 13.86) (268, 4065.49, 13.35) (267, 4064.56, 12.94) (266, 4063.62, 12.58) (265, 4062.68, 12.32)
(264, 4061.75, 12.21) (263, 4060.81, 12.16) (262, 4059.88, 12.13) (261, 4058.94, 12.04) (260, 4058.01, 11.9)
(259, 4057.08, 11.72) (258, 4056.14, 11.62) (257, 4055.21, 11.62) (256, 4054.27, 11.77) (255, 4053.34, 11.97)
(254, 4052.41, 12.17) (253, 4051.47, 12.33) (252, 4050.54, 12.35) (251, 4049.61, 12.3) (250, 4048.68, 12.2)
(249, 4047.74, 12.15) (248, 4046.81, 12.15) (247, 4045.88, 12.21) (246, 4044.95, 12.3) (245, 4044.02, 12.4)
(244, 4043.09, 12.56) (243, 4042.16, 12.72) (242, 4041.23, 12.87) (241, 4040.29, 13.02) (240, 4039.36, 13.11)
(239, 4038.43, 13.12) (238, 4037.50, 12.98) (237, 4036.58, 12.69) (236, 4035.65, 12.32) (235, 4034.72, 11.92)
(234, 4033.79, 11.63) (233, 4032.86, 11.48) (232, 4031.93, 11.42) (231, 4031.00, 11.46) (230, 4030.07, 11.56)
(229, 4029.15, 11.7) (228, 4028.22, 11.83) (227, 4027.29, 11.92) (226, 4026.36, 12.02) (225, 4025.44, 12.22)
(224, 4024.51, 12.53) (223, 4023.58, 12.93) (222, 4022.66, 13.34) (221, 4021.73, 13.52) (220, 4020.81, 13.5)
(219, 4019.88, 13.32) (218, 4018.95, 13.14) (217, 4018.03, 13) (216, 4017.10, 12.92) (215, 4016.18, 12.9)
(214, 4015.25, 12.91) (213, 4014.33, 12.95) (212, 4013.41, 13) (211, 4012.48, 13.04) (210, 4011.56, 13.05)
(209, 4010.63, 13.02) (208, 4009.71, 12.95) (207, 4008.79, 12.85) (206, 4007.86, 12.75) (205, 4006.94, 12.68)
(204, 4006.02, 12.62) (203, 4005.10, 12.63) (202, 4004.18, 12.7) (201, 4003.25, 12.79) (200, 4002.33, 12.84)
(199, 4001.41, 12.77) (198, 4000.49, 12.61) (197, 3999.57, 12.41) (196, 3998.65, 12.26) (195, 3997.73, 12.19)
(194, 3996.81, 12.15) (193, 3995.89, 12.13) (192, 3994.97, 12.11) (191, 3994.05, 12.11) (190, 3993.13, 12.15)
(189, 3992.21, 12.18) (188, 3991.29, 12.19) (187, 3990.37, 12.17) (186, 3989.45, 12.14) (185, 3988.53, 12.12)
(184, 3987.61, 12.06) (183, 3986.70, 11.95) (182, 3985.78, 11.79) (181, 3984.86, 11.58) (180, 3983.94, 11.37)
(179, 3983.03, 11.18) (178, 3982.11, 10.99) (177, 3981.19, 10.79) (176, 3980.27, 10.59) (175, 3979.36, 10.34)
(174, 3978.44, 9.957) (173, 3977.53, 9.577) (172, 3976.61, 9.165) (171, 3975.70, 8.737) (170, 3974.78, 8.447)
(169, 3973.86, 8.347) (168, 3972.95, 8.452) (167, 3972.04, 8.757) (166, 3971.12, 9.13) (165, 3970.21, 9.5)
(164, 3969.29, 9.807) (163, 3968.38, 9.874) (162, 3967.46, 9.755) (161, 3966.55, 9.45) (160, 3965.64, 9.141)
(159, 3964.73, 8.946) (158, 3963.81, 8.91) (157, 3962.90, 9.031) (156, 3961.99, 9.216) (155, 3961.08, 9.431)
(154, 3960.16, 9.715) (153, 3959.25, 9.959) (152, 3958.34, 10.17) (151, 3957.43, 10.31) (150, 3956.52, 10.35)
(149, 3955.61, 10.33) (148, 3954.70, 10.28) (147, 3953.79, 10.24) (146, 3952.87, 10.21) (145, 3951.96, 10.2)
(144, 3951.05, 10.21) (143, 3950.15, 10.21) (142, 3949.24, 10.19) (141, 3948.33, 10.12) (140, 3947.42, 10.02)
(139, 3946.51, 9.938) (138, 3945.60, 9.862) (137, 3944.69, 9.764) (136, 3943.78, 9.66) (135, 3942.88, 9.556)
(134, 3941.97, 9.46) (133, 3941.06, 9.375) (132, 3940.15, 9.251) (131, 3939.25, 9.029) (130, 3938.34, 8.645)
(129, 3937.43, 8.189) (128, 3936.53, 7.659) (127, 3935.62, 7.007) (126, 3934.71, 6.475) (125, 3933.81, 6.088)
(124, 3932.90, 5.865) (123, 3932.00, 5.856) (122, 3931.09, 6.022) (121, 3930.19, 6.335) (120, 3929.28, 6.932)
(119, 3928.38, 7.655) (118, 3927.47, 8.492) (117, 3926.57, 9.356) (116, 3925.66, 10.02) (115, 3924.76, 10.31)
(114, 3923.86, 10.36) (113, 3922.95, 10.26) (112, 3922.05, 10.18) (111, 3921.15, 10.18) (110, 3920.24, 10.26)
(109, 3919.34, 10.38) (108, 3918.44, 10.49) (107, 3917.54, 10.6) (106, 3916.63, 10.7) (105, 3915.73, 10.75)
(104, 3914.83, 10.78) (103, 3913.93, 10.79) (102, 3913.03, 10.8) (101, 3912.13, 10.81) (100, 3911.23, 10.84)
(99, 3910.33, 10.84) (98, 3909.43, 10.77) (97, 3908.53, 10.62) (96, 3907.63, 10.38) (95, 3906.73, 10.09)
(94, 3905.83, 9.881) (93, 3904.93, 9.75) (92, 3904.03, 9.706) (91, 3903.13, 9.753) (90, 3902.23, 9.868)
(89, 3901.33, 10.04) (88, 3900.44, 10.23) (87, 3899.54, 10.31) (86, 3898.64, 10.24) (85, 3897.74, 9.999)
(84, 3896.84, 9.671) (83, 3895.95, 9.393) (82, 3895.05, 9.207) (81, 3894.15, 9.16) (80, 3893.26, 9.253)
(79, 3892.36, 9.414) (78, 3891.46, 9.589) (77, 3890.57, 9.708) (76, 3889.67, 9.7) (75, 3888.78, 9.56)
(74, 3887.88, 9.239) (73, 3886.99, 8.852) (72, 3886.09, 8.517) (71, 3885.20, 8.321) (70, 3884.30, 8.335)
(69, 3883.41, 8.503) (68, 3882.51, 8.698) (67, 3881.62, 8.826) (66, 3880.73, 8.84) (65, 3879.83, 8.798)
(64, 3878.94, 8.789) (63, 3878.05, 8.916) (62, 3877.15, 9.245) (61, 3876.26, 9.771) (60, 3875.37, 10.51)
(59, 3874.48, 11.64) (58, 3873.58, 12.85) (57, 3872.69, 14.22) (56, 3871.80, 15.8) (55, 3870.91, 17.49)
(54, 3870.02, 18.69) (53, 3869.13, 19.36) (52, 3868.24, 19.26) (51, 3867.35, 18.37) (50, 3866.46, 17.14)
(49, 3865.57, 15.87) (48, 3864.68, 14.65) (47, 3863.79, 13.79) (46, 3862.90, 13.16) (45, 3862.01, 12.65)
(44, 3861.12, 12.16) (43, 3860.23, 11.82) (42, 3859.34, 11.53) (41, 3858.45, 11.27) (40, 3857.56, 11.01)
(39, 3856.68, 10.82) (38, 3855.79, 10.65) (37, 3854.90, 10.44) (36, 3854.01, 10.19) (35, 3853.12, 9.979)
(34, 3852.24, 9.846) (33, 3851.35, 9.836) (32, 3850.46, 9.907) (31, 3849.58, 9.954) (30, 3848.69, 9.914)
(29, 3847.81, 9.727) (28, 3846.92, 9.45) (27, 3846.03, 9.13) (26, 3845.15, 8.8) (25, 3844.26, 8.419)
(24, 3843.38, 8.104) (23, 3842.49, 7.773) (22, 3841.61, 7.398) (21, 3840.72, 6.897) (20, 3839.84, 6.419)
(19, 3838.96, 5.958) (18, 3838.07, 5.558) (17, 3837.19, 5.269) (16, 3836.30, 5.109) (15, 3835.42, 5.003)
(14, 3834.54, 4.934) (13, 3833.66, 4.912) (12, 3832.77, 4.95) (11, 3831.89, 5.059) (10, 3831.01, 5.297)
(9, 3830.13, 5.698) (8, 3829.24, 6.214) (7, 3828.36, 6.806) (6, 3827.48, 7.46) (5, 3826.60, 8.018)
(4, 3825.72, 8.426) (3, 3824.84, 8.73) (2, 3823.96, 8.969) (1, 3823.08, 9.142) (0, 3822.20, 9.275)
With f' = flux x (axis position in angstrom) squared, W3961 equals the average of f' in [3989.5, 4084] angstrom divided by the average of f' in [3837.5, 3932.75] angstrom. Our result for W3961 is 1.3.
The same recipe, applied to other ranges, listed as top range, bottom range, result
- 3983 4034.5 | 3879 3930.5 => 1.35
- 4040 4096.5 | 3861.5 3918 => 1.22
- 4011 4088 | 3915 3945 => 1.50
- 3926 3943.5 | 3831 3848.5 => 1.20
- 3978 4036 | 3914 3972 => 1.36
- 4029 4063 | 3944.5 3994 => 1.24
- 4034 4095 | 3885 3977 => 1.41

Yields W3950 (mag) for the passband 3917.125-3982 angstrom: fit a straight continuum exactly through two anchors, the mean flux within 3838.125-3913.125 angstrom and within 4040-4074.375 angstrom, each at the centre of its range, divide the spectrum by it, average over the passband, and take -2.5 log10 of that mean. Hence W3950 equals 0.23 mag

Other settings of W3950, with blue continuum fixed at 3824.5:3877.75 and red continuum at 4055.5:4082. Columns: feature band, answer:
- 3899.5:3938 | 0.17 mag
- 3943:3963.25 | 0.14 mag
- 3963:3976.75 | 0.26 mag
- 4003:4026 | -0.08 mag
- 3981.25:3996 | -0.01 mag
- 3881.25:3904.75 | 0.14 mag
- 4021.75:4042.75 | -0.01 mag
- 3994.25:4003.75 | -0.05 mag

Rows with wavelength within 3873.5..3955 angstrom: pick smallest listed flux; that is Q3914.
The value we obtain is 5.856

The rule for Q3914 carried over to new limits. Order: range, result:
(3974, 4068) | 8.447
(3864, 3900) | 8.321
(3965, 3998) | 8.347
